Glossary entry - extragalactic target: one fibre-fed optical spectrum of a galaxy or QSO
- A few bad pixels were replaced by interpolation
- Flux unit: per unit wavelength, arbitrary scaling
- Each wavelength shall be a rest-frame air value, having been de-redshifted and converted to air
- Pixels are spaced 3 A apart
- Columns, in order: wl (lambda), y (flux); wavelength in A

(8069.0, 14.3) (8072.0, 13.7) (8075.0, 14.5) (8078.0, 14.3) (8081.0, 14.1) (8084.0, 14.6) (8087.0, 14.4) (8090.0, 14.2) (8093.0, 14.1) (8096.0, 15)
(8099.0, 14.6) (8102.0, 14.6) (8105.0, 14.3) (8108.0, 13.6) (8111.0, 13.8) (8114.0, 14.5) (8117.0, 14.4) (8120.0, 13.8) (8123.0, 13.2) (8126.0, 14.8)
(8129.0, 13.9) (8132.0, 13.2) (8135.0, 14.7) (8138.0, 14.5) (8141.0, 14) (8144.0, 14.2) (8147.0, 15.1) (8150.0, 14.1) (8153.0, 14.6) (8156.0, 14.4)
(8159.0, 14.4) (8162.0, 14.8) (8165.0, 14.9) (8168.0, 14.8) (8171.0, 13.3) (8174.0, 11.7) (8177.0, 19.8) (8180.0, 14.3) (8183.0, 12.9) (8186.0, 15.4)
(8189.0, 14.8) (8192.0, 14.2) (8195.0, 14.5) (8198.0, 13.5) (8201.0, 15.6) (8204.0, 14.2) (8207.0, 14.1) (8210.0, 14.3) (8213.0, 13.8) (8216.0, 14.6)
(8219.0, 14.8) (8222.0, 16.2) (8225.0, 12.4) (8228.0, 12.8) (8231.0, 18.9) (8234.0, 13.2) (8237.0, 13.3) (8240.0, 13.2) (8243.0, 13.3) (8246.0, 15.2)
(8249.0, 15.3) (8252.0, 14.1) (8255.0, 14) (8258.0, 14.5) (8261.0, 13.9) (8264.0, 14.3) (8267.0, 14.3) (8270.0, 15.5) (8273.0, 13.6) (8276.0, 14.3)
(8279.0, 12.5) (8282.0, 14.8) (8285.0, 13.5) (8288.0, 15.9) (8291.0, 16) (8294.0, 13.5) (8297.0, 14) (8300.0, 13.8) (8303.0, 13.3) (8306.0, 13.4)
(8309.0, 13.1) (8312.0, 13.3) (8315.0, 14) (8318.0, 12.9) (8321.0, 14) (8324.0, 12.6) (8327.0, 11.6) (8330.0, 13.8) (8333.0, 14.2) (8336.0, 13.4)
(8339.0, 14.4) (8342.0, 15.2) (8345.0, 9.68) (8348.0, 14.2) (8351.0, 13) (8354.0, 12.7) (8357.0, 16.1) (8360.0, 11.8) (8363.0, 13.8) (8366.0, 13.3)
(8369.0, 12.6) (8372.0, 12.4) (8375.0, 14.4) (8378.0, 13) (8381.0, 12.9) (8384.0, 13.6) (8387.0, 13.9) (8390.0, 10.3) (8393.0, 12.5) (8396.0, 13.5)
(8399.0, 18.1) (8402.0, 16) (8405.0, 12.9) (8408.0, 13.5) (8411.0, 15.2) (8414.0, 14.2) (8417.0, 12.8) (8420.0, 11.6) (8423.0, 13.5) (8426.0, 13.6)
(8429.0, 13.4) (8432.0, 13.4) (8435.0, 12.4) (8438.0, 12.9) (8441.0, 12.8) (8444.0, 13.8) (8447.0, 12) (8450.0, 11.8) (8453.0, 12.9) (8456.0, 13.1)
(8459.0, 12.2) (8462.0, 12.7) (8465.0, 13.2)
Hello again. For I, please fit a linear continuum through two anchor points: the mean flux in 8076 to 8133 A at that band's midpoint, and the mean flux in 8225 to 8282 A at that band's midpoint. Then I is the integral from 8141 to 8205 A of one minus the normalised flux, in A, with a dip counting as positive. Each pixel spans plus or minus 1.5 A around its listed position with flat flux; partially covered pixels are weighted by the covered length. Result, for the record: -1.5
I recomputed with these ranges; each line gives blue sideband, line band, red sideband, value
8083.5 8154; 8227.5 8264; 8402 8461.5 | -1.47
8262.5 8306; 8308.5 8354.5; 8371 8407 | 2.25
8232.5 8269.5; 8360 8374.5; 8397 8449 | 0.83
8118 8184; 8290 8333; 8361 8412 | 1.02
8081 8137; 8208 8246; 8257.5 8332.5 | -0.78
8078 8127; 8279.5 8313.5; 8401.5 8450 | -0.86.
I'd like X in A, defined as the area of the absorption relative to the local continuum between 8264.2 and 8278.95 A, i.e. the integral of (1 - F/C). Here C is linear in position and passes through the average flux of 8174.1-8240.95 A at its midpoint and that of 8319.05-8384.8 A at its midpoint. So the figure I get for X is -0.3 A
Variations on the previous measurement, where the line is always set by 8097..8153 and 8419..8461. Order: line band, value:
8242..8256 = -0.8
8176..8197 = -1.6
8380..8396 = 0.4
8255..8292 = -2.3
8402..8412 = -0.9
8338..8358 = -0.5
